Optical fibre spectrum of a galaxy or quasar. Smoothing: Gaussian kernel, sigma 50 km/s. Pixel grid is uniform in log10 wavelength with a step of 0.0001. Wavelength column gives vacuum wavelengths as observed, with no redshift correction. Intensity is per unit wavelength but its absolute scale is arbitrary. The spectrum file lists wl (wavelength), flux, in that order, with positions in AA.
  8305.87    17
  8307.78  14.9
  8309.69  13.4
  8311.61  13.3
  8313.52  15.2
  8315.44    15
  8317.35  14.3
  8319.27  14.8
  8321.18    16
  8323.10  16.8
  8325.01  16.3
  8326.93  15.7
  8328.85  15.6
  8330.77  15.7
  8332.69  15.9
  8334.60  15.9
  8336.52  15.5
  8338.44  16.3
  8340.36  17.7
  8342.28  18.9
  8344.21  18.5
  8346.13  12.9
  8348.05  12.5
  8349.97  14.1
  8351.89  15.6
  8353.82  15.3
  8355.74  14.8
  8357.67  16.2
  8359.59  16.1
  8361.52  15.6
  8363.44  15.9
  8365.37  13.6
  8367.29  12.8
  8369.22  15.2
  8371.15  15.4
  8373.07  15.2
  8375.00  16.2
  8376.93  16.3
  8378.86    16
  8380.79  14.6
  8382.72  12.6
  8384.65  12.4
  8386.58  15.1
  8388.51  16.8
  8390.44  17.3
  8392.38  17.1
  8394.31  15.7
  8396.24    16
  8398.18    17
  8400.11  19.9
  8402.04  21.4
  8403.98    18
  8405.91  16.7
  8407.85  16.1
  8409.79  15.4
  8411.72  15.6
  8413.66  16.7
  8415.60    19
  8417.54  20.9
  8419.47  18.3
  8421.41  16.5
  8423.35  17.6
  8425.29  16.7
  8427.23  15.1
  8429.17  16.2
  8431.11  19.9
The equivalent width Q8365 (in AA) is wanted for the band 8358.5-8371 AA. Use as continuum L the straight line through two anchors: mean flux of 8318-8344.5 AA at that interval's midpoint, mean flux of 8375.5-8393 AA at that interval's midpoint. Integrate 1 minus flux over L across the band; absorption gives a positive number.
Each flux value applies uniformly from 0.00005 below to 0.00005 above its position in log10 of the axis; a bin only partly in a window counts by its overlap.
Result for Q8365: 0.63 AA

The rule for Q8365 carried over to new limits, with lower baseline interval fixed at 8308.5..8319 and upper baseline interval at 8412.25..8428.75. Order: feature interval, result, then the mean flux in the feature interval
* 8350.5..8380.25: 1.0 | 15.3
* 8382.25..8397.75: 1.0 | 15.5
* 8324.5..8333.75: -0.7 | 15.8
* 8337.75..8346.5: -1.2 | 17.1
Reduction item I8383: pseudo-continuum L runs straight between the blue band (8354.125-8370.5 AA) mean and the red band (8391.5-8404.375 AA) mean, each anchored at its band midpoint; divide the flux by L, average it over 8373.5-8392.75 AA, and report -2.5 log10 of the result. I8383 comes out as 0.089 mag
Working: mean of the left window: 15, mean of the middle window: 15.4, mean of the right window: 17.9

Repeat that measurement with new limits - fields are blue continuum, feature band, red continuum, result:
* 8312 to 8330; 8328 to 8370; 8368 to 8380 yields 0.00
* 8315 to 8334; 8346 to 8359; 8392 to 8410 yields 0.12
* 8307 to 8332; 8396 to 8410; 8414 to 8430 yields -0.04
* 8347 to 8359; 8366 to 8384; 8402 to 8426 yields 0.06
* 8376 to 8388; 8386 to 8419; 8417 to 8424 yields -0.06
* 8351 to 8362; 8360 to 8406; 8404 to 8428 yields 0.02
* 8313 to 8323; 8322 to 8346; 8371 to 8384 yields -0.09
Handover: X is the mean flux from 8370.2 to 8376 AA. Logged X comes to 15.6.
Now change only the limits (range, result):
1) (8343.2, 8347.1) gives 15.7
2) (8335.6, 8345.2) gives 17.4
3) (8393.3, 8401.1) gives 17.2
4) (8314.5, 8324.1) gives 15.4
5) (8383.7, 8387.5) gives 13.7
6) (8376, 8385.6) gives 14.4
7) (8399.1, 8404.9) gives 19.8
